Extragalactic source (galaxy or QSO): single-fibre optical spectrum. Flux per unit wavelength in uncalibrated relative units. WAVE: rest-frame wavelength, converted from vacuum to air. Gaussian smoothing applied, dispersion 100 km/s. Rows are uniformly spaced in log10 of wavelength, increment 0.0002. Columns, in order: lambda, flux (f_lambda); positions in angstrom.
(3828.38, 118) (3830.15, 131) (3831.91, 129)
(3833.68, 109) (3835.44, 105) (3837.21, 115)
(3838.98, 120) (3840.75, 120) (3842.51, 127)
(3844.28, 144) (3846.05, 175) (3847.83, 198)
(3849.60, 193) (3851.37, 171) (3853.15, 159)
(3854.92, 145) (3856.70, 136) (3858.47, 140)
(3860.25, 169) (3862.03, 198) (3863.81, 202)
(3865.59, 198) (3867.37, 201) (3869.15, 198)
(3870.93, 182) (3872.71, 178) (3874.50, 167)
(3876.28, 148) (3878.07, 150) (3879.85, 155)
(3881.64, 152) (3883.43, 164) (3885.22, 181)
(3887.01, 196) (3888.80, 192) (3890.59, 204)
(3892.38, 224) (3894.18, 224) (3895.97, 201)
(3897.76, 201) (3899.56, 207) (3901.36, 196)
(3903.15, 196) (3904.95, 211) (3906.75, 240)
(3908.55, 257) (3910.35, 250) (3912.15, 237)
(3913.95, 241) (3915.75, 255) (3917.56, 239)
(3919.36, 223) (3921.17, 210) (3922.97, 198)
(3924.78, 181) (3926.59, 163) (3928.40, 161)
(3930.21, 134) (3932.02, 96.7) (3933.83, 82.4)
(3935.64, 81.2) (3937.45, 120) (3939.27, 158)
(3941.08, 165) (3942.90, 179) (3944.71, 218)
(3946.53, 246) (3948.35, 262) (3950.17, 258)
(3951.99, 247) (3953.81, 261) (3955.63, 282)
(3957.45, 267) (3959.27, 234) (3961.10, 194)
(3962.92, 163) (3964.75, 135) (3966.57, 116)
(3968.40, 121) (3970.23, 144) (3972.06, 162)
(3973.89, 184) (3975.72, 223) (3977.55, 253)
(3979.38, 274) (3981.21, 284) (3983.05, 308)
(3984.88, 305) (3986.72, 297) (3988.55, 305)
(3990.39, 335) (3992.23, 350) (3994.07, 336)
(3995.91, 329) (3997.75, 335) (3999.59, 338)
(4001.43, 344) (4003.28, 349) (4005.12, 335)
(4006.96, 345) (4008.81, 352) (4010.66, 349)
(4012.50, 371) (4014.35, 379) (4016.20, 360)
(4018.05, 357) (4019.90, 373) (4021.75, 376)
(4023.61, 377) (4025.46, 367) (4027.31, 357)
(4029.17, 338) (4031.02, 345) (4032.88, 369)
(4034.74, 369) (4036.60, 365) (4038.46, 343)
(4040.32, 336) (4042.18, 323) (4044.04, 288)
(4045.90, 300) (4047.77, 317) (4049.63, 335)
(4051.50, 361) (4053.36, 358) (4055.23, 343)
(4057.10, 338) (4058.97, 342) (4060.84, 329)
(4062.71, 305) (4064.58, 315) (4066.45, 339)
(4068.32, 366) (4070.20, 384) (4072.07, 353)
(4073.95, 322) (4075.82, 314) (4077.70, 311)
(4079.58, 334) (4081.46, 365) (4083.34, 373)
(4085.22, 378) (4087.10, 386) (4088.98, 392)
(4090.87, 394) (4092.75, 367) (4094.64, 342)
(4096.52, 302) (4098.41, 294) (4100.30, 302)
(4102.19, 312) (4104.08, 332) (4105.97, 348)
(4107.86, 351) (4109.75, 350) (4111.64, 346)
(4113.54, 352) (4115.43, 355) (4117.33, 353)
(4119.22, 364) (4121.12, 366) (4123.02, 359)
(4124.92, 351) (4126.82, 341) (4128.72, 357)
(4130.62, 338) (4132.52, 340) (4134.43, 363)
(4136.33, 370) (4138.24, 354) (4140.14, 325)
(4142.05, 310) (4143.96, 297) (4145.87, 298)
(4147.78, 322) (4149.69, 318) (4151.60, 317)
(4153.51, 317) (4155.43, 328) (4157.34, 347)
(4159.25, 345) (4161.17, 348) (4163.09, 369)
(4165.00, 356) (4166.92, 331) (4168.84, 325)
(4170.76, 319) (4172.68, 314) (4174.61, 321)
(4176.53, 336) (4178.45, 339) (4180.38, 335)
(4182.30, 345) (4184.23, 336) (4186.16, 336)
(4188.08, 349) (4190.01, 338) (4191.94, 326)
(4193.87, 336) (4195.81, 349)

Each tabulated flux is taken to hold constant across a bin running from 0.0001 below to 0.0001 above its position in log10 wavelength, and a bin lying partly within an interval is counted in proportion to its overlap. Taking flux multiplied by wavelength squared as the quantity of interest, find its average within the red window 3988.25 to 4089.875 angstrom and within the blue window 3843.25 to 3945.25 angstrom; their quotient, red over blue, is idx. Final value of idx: 2.04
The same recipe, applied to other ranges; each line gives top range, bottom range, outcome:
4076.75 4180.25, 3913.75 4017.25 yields 1.51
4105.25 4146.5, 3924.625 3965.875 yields 2.02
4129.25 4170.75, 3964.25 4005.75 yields 1.34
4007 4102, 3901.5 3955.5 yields 1.85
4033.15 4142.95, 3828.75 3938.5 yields 2.17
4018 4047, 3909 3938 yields 2.03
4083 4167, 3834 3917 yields 2.12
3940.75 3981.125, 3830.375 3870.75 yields 1.42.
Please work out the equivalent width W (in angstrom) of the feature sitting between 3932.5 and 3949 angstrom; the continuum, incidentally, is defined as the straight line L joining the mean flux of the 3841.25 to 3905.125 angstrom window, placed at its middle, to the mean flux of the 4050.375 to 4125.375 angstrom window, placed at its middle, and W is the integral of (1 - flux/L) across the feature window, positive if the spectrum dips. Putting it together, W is 4.85 angstrom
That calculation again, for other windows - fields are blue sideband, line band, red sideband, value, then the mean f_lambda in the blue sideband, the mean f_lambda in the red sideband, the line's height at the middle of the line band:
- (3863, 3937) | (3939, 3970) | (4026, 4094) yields 4.58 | 189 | 346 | 243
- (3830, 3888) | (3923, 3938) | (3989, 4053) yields 6.80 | 160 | 347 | 242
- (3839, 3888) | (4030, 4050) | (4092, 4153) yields -3.72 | 168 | 337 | 283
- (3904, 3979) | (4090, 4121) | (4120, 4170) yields -3.13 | 197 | 338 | 311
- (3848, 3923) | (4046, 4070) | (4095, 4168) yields -3.45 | 195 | 338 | 295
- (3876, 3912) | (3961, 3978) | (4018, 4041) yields 7.24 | 199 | 360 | 289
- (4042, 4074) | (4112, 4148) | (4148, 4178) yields -1.08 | 335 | 333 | 333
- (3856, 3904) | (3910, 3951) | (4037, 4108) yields 6.45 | 184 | 339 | 225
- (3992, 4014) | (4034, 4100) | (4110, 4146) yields 0.63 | 345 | 345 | 345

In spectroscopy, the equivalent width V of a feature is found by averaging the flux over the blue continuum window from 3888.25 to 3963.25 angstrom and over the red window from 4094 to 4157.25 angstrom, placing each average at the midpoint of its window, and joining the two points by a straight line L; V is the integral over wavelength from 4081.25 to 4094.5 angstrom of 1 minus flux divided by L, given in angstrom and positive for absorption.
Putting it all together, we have -2.9 angstrom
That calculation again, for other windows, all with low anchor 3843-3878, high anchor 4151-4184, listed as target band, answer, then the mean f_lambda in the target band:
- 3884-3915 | -3.4 angstrom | 215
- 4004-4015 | -4.5 angstrom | 355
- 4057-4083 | -5.0 angstrom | 338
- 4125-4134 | -0.9 angstrom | 346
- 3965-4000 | -3.1 angstrom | 260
